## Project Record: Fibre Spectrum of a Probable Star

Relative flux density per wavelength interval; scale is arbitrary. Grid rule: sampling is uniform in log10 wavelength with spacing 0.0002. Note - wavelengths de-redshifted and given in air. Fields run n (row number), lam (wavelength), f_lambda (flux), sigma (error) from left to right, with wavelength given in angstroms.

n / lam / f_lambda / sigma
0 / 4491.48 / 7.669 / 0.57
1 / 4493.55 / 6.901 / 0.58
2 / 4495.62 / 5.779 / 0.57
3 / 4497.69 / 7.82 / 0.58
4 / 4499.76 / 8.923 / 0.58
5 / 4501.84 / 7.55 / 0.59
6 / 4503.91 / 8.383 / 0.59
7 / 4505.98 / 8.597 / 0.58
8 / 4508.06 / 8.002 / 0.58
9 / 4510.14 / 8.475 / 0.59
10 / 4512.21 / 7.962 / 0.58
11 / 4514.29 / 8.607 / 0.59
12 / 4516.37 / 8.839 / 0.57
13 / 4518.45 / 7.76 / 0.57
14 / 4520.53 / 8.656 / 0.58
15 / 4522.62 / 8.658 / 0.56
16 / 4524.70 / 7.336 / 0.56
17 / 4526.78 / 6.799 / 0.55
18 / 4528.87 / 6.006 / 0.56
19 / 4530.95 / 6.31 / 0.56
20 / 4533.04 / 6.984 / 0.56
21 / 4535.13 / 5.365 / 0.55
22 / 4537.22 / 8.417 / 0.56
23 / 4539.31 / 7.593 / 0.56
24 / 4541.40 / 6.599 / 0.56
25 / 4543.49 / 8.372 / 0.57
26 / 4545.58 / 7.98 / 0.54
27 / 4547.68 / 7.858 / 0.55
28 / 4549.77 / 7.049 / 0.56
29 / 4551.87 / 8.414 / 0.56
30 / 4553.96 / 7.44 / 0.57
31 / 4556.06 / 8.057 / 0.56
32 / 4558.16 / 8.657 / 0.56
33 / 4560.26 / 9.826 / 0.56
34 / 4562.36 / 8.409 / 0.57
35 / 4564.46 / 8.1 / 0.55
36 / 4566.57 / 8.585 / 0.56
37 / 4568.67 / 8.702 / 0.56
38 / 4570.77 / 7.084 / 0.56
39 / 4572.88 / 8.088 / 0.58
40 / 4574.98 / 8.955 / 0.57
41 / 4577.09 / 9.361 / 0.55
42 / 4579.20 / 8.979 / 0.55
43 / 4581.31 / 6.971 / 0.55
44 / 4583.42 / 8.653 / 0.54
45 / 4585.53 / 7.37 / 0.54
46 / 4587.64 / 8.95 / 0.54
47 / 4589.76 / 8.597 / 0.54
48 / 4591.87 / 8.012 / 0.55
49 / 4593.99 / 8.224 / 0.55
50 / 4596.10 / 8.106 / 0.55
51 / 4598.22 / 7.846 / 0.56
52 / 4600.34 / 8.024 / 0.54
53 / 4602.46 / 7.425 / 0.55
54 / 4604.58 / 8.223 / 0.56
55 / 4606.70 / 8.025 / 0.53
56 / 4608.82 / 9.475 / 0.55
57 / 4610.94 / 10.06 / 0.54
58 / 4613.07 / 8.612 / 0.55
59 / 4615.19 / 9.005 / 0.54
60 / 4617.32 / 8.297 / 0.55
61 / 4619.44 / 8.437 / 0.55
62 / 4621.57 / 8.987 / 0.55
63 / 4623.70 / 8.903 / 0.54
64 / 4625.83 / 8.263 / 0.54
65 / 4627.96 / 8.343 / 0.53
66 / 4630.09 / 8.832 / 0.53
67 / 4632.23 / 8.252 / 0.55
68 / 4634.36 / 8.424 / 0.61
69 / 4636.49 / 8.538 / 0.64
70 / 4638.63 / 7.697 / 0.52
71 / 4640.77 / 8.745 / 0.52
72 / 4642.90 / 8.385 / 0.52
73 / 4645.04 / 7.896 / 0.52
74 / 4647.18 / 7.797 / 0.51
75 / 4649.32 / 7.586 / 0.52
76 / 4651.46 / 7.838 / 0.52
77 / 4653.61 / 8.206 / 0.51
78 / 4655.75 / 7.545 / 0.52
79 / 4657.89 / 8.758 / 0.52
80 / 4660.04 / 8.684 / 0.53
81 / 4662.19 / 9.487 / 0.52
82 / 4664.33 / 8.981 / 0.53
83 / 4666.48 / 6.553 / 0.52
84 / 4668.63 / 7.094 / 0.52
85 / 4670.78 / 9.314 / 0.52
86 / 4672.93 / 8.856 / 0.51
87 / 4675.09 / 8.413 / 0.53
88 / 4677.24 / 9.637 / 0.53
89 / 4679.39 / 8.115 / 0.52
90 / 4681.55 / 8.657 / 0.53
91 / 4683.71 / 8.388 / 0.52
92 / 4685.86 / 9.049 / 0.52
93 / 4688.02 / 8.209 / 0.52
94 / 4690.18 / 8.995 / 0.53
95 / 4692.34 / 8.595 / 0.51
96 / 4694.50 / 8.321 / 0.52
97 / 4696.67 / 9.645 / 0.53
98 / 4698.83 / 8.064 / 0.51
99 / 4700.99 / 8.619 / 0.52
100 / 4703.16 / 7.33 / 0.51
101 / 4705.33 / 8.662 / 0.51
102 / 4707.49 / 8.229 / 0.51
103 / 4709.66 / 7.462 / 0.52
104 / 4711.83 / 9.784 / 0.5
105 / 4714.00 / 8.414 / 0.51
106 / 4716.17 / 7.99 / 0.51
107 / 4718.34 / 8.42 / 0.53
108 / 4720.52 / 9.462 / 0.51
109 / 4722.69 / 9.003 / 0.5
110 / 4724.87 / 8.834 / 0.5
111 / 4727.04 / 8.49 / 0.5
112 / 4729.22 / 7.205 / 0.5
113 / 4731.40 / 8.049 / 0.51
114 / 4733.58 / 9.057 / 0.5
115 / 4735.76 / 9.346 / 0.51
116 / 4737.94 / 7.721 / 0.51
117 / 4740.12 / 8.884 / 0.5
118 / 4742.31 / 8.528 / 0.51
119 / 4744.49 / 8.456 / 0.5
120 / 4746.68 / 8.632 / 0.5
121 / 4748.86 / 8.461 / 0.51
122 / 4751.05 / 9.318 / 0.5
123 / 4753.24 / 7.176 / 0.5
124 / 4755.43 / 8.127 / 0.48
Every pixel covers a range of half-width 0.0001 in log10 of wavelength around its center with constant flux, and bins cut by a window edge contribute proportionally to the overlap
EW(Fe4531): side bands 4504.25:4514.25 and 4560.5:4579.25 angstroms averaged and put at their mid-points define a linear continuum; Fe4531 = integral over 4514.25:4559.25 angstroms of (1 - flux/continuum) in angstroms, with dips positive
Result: 4.2 angstroms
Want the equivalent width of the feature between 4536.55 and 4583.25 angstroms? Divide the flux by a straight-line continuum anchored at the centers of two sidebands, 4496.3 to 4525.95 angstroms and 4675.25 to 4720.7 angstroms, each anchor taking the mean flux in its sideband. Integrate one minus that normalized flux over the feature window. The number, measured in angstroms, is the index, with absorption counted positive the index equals 0.77 angstroms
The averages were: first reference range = 8.22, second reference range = 8.55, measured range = 8.17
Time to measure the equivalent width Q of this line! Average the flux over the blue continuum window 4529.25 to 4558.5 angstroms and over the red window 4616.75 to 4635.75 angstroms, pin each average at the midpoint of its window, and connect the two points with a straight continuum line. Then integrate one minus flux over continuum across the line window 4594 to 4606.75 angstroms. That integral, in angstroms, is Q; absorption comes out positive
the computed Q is 0.4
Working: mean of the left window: 7.45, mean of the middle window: 7.96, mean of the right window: 8.54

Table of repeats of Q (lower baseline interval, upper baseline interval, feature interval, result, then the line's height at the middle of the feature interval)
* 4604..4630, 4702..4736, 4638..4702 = 1.4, 8.59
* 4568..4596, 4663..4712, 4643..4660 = 0.8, 8.4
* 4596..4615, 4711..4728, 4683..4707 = 0.5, 8.72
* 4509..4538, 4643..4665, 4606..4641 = -2.3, 8.11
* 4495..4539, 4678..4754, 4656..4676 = -0.3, 8.31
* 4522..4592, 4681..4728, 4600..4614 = -0.8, 8.13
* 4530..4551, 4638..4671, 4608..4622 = -2.0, 7.84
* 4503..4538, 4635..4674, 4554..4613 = -3.2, 7.95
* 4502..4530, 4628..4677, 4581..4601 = 0.1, 8.16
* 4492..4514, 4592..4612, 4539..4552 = 0.7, 8.08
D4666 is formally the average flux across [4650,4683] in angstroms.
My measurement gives 8.4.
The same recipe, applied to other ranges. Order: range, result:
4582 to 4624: 8.44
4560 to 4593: 8.38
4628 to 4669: 8.2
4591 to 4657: 8.32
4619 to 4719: 8.41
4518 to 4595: 7.93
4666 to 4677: 8.25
